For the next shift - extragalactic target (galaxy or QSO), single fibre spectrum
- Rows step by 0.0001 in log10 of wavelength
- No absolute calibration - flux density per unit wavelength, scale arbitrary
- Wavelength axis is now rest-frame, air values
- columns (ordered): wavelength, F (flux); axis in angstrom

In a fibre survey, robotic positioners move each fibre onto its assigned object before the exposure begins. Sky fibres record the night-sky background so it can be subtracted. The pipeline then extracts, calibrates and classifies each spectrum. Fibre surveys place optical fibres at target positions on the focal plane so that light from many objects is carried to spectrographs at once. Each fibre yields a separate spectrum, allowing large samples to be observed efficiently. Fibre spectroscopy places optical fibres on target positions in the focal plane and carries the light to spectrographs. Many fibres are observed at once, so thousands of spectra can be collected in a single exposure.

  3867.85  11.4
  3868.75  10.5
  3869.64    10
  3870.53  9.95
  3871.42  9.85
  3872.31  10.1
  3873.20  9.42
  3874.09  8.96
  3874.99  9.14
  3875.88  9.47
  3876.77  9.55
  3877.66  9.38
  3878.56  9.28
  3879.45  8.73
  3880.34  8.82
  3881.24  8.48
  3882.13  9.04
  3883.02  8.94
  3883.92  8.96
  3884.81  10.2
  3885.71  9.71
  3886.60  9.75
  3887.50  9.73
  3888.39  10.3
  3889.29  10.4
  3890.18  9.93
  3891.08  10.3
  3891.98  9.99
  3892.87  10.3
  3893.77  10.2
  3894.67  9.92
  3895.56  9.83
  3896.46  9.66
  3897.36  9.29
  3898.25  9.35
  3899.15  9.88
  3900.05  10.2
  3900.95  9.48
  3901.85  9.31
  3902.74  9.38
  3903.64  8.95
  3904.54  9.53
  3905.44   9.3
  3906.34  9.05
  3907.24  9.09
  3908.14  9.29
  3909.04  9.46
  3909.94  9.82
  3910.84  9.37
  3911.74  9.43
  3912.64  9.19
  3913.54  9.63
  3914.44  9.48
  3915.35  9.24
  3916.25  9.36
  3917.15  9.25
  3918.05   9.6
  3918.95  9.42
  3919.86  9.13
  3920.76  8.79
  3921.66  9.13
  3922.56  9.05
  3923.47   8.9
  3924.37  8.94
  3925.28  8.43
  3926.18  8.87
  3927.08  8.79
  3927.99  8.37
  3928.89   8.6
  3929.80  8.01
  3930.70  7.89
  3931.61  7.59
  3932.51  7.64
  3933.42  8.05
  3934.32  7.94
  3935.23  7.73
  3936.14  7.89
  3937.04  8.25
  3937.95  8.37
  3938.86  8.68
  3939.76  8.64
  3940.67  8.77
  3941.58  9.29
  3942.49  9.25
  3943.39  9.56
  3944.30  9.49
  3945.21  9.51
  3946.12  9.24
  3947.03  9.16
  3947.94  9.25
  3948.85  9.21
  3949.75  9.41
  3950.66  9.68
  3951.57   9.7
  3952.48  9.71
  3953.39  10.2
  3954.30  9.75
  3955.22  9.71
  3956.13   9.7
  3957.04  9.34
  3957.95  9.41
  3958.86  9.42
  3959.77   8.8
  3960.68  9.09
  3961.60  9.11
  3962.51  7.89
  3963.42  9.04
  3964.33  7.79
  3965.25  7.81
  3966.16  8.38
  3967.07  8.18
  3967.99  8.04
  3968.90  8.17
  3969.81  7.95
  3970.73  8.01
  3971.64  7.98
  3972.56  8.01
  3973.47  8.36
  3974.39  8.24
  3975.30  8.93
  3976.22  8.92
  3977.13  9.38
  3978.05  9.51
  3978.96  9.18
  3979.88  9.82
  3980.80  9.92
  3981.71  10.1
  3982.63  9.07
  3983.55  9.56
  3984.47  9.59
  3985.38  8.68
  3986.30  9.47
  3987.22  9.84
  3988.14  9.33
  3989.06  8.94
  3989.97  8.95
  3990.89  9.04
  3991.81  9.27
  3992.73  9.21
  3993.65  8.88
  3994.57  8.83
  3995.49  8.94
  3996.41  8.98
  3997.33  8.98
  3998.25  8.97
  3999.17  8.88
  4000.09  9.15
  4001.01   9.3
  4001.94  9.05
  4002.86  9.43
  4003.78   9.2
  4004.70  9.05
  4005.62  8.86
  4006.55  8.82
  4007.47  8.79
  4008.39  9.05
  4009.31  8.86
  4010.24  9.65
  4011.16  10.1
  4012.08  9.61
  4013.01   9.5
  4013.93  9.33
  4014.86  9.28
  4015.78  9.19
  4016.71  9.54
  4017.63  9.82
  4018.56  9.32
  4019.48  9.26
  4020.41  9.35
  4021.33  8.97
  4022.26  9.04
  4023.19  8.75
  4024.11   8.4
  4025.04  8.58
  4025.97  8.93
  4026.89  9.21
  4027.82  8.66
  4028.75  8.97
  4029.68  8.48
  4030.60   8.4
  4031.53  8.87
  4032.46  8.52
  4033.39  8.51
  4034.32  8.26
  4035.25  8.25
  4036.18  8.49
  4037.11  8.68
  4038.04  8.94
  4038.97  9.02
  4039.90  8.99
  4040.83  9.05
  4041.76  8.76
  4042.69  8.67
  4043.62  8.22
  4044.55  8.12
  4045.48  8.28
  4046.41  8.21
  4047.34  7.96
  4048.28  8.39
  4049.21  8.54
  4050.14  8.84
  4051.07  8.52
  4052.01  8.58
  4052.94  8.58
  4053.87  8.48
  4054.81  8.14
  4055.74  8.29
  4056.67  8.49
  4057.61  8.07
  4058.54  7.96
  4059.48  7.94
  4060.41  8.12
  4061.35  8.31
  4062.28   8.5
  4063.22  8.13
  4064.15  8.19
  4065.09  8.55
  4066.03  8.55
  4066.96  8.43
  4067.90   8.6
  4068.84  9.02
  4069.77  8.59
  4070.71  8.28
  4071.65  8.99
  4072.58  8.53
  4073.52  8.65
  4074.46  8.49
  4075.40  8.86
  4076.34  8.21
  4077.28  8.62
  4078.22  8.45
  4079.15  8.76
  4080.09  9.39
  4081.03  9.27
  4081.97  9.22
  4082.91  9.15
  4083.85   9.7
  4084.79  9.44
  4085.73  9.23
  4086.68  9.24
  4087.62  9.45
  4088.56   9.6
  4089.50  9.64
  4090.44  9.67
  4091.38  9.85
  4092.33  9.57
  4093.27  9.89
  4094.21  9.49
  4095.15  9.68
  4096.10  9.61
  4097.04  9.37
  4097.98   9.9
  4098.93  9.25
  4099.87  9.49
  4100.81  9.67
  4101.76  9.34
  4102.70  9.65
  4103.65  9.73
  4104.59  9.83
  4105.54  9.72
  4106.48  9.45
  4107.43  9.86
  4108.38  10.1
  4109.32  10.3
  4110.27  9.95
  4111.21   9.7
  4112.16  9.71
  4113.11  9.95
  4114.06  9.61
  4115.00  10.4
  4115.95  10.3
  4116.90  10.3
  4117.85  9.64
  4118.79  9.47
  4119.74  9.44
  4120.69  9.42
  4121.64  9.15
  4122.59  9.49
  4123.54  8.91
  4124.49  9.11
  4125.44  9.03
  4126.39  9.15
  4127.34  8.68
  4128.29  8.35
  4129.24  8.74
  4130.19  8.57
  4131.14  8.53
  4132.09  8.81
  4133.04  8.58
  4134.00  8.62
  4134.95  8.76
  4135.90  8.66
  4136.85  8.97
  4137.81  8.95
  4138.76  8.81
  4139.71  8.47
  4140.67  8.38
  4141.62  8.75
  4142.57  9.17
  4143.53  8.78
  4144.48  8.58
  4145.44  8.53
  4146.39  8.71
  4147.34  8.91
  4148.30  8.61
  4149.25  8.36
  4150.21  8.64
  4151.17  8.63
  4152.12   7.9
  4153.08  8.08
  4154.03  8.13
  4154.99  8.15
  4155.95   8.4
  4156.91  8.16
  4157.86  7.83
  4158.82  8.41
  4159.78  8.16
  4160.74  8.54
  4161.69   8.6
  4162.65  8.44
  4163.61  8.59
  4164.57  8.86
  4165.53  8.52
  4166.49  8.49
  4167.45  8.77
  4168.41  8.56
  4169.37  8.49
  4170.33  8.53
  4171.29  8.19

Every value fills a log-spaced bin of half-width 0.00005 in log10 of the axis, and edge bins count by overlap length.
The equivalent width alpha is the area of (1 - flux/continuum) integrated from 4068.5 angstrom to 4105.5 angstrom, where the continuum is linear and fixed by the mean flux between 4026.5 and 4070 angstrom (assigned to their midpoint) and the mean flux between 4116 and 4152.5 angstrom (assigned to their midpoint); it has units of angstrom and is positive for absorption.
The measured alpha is -2.52 angstrom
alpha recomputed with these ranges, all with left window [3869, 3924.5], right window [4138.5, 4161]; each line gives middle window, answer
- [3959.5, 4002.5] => 1.2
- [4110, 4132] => -2.0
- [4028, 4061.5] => 1.6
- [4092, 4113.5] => -2.6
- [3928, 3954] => 1.4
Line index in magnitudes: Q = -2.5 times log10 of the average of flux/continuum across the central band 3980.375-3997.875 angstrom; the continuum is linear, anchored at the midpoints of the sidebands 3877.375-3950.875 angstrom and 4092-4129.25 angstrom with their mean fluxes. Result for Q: 0.01 mag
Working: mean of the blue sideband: 9.18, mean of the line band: 9.24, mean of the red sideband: 9.57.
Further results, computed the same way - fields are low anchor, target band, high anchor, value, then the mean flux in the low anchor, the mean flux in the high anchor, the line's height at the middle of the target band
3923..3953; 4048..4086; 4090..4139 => 0.08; 8.76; 9.41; 9.23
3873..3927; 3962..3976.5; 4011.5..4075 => 0.10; 9.41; 8.67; 9.05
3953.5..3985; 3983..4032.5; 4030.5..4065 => -0.05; 8.9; 8.44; 8.67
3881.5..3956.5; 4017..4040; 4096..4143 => 0.05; 9.23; 9.31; 9.28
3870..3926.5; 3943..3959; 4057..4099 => -0.03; 9.44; 8.94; 9.3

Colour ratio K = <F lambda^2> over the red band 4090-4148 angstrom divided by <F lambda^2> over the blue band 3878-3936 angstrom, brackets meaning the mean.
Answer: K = 1.1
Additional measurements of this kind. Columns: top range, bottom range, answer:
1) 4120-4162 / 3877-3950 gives 1.06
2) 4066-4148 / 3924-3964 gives 1.12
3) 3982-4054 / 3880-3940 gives 1.03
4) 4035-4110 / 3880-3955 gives 1.05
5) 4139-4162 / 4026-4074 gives 1.04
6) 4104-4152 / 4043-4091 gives 1.09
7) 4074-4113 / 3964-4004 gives 1.12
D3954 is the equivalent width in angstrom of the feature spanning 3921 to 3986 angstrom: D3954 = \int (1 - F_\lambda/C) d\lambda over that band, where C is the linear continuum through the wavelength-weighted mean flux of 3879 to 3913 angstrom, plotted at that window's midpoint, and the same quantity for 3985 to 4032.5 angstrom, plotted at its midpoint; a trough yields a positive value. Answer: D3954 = 3.23 angstrom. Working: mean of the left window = 9.54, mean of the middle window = 8.85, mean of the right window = 9.09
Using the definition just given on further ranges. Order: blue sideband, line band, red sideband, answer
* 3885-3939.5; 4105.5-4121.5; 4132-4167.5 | -2.22 angstrom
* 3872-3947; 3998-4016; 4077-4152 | 0.01 angstrom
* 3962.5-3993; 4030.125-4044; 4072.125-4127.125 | 0.76 angstrom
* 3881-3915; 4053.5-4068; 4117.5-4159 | 1.14 angstrom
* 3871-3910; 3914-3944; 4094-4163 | 2.42 angstrom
